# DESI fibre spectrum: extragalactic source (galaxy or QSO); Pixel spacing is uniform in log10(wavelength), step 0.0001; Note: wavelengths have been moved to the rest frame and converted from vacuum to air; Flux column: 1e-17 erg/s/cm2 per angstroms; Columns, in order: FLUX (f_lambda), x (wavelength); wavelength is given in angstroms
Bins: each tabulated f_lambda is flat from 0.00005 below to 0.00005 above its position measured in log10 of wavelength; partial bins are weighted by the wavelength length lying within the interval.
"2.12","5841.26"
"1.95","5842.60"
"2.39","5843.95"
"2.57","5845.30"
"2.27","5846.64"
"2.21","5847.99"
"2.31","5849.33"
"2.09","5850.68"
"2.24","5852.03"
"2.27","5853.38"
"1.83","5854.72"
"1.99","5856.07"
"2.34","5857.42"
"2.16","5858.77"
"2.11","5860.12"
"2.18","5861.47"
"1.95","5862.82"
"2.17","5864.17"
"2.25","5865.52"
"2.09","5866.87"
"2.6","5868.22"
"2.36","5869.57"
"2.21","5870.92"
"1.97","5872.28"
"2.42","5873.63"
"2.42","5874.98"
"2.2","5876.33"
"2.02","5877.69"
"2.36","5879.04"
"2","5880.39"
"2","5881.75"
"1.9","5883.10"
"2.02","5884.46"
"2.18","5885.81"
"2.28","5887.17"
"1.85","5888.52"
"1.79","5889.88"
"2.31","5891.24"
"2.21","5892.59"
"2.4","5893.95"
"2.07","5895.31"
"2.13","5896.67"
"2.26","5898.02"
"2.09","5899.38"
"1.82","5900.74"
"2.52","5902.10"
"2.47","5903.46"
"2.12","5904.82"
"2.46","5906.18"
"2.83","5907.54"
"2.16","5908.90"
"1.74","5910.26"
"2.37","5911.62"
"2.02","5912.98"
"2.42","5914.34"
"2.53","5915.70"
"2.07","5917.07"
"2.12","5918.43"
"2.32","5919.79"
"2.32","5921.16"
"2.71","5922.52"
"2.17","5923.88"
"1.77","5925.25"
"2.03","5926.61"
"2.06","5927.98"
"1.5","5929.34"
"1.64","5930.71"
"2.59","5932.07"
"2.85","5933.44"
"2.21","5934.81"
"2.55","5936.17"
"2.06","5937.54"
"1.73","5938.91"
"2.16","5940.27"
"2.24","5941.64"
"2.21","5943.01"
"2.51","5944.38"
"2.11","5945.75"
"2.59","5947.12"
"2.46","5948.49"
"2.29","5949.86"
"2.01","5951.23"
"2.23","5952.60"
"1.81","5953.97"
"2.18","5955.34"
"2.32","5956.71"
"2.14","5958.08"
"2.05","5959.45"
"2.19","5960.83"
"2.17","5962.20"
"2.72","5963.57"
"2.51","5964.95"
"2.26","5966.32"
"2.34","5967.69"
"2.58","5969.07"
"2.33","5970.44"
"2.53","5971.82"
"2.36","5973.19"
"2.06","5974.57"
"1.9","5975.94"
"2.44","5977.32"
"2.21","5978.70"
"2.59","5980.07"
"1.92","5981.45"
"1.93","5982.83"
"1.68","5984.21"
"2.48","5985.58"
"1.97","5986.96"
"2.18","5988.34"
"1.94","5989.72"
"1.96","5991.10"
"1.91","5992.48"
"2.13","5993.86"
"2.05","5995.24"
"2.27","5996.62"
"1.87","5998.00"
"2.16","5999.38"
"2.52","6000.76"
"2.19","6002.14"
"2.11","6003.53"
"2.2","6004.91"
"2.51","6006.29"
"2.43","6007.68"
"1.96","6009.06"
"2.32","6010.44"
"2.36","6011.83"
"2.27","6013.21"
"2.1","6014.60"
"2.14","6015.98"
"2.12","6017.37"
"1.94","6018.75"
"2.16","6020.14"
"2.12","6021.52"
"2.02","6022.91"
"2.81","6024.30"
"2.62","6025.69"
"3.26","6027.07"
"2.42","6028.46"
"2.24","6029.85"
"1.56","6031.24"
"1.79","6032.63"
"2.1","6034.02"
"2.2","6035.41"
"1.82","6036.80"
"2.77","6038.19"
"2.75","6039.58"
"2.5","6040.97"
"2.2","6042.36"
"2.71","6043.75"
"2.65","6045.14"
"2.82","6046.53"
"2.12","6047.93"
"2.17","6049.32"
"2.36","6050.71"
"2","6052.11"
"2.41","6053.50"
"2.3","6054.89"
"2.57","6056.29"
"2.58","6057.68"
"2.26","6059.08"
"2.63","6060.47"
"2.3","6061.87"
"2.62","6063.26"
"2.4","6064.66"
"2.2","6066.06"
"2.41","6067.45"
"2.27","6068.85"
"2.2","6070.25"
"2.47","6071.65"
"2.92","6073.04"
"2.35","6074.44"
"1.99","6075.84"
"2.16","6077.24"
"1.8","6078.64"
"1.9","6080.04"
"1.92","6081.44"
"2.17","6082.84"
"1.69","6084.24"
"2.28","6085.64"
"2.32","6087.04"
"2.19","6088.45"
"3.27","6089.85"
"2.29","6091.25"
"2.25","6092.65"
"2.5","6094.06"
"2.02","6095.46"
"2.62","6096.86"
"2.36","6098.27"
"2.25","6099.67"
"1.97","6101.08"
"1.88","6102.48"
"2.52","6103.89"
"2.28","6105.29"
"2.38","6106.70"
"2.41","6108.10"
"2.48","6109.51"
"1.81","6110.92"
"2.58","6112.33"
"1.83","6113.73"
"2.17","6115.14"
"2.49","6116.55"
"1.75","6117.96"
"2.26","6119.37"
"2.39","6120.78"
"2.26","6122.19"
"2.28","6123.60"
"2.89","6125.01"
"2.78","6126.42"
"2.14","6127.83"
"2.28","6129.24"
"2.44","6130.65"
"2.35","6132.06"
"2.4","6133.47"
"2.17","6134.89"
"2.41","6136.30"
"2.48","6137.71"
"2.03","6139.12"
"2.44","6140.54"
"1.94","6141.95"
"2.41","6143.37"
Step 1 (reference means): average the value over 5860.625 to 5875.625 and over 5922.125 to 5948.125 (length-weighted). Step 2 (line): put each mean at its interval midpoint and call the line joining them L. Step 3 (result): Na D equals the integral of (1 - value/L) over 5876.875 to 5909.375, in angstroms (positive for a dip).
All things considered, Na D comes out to 0.6 angstroms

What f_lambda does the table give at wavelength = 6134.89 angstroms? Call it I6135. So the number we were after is 2.17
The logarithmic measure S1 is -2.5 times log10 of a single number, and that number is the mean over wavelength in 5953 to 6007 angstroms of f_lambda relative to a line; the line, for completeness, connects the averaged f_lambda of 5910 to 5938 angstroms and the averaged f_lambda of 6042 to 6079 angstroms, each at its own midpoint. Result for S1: 0.036 mag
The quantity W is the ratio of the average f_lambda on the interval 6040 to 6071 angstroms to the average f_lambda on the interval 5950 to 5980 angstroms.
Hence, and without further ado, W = 1.06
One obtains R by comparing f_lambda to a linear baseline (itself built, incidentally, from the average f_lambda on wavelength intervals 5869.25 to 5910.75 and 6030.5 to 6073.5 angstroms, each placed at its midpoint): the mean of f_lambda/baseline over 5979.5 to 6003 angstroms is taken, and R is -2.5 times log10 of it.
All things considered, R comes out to 0.09 mag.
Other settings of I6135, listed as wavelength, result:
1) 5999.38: 2.16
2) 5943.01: 2.21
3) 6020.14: 2.16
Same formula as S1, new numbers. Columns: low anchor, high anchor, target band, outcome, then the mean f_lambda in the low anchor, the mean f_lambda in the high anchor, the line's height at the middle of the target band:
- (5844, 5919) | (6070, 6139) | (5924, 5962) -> 0.03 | 2.2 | 2.28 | 2.22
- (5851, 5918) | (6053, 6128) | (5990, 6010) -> 0.05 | 2.19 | 2.3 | 2.25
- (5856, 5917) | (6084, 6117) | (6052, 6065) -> -0.07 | 2.2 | 2.29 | 2.27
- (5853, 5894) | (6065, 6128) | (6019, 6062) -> -0.05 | 2.15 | 2.28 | 2.24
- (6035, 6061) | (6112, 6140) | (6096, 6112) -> 0.03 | 2.41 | 2.32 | 2.34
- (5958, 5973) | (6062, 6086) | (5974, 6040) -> 0.05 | 2.36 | 2.22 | 2.3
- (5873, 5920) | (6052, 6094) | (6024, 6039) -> -0.02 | 2.2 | 2.31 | 2.28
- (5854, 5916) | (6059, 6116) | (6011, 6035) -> 0.01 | 2.18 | 2.28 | 2.25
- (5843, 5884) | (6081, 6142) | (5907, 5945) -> 0.01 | 2.19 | 2.29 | 2.22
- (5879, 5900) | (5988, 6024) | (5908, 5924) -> -0.07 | 2.11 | 2.16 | 2.12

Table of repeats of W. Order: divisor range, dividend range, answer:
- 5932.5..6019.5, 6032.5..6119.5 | 1.04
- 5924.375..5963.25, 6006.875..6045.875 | 1.06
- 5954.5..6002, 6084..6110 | 1.06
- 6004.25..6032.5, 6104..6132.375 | 1.02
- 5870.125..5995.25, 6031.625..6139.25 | 1.05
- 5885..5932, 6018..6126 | 1.06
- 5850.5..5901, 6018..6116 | 1.07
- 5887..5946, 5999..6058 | 1.05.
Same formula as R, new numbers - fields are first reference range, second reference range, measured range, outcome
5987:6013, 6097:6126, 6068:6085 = 0.04 mag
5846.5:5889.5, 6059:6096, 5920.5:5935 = 0.02 mag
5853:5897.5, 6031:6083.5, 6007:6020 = 0.04 mag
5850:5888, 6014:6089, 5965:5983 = -0.02 mag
